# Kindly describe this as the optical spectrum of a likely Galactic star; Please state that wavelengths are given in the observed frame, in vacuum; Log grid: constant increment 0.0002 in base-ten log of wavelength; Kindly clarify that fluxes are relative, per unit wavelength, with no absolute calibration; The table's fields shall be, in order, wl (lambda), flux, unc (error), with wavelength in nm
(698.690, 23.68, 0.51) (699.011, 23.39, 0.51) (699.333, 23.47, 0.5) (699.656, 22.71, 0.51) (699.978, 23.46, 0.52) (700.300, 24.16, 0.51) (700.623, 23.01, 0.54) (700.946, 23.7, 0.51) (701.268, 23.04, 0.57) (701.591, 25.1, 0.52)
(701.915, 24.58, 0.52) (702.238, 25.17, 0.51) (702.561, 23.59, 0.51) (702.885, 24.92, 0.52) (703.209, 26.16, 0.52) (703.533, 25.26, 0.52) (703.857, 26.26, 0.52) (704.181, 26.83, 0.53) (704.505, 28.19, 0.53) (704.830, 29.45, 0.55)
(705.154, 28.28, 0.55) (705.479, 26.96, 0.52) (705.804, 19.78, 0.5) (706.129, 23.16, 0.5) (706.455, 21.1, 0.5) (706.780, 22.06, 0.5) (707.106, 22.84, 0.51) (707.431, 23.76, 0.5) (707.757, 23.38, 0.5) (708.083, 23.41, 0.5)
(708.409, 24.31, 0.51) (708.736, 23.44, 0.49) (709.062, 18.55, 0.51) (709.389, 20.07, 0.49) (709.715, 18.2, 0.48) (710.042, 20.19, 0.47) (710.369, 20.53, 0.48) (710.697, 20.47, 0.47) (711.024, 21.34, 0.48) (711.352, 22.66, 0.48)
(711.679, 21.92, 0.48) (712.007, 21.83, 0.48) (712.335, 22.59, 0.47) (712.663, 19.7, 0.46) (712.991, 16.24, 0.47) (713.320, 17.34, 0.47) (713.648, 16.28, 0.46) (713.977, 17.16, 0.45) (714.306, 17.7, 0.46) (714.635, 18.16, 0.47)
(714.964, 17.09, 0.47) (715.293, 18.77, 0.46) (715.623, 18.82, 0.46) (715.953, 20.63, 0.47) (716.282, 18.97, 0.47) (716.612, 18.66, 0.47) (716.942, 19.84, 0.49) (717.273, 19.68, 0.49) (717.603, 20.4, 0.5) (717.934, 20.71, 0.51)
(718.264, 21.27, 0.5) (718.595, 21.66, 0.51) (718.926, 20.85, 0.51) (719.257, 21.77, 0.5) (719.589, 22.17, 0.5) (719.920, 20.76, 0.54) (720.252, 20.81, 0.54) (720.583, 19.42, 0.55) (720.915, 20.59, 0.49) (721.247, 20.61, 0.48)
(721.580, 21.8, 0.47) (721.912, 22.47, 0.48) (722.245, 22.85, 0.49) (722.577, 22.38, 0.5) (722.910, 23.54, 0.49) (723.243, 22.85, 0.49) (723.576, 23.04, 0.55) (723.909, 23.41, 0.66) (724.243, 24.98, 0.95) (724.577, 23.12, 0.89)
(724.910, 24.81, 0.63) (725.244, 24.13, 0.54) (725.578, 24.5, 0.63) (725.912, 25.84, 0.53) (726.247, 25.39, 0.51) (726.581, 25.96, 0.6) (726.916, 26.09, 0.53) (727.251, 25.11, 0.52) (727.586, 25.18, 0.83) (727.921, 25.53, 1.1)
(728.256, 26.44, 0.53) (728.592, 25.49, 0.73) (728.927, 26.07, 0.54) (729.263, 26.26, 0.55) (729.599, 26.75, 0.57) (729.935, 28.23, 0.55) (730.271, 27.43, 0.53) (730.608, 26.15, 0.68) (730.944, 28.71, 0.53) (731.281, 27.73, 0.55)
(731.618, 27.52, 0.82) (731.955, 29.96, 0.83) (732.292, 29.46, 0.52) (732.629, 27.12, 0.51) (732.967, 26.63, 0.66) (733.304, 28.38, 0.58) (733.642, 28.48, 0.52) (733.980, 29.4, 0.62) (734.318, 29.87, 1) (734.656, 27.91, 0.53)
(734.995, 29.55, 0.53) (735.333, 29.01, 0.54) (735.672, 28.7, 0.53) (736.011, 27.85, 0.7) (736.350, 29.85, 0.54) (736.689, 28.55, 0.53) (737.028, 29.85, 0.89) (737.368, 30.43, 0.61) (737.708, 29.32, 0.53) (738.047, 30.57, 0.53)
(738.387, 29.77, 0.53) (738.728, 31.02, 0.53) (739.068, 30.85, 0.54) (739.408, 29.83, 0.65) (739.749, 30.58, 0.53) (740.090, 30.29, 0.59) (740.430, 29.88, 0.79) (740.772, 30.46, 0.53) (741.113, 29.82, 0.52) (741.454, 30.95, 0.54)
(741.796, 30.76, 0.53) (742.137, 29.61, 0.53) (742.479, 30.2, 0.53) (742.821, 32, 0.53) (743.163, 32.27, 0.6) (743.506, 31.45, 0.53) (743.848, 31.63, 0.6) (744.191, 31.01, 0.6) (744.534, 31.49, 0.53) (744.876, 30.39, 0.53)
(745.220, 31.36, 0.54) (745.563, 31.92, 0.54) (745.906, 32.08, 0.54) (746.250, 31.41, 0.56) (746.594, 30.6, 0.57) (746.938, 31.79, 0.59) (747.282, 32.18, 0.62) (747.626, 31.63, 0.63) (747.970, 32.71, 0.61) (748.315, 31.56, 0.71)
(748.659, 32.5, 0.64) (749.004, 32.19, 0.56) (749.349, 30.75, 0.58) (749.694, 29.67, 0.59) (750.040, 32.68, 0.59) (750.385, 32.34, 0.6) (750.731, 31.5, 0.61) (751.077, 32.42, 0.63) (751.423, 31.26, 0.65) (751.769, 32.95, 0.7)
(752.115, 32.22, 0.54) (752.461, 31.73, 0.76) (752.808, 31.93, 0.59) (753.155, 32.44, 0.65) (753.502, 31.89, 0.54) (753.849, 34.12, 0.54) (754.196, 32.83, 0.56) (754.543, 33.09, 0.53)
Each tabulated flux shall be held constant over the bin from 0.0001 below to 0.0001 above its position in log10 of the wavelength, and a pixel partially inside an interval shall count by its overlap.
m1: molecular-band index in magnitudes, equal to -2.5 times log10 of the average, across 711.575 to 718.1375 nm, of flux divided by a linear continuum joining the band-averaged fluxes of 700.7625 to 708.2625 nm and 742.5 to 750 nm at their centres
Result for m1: 0.35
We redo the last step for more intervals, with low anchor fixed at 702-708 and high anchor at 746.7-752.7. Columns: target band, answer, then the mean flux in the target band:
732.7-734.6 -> 0.034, 28.4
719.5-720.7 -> 0.293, 20.8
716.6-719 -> 0.294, 20.5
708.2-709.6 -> 0.180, 21.5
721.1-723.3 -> 0.227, 22.3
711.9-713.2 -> 0.290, 19.9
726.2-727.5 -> 0.106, 25.6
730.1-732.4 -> 0.033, 28.1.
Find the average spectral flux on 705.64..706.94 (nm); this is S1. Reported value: 21.5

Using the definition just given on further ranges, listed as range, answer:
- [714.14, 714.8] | 17.9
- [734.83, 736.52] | 29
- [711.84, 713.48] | 19.5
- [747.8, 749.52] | 31.9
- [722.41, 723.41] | 22.9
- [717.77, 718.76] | 21.2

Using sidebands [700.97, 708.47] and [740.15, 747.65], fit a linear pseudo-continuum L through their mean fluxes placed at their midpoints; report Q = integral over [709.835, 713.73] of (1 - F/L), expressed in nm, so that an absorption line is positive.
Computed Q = 0.86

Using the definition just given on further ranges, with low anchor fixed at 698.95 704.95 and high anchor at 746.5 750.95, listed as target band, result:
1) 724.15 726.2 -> 0.27 nm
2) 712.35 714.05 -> 0.56 nm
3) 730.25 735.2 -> 0.18 nm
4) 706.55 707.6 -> 0.12 nm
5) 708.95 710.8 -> 0.45 nm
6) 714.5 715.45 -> 0.31 nm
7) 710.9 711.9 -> 0.16 nm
